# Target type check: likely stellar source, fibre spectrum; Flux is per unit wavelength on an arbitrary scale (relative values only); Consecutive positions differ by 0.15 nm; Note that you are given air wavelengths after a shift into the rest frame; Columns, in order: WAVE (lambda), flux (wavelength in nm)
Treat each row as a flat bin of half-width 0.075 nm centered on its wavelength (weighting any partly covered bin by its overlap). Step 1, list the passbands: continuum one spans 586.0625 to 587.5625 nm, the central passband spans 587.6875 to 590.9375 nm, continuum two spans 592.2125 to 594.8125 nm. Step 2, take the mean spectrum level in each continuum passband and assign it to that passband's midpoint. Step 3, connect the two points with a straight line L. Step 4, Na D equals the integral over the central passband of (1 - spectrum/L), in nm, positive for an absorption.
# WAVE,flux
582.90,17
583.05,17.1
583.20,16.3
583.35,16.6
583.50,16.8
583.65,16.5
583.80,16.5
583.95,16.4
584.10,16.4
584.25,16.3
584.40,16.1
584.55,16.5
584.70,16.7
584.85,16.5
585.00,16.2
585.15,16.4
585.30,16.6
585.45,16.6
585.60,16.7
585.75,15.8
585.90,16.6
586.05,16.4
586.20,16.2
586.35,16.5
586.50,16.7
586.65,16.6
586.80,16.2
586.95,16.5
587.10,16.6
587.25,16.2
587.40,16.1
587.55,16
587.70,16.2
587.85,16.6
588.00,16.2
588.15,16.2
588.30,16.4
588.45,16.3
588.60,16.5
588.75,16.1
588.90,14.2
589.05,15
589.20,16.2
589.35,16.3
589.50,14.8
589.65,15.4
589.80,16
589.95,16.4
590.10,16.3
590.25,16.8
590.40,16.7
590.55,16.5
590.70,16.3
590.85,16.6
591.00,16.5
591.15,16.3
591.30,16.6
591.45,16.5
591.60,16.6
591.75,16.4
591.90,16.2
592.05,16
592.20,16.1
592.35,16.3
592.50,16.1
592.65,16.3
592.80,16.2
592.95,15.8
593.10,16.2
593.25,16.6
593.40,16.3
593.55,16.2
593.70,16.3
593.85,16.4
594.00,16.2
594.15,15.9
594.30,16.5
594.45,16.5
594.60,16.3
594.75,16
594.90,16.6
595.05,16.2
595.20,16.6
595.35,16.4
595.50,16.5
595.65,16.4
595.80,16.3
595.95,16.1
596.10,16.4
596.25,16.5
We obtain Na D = 0.05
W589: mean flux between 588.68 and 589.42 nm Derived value 15.6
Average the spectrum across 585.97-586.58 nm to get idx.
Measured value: 16.5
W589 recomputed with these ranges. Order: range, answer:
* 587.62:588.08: 16.3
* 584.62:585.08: 16.5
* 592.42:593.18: 16.1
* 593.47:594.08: 16.3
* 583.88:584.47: 16.3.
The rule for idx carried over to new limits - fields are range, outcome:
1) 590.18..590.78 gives 16.6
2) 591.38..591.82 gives 16.5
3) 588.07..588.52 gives 16.3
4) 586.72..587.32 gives 16.4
